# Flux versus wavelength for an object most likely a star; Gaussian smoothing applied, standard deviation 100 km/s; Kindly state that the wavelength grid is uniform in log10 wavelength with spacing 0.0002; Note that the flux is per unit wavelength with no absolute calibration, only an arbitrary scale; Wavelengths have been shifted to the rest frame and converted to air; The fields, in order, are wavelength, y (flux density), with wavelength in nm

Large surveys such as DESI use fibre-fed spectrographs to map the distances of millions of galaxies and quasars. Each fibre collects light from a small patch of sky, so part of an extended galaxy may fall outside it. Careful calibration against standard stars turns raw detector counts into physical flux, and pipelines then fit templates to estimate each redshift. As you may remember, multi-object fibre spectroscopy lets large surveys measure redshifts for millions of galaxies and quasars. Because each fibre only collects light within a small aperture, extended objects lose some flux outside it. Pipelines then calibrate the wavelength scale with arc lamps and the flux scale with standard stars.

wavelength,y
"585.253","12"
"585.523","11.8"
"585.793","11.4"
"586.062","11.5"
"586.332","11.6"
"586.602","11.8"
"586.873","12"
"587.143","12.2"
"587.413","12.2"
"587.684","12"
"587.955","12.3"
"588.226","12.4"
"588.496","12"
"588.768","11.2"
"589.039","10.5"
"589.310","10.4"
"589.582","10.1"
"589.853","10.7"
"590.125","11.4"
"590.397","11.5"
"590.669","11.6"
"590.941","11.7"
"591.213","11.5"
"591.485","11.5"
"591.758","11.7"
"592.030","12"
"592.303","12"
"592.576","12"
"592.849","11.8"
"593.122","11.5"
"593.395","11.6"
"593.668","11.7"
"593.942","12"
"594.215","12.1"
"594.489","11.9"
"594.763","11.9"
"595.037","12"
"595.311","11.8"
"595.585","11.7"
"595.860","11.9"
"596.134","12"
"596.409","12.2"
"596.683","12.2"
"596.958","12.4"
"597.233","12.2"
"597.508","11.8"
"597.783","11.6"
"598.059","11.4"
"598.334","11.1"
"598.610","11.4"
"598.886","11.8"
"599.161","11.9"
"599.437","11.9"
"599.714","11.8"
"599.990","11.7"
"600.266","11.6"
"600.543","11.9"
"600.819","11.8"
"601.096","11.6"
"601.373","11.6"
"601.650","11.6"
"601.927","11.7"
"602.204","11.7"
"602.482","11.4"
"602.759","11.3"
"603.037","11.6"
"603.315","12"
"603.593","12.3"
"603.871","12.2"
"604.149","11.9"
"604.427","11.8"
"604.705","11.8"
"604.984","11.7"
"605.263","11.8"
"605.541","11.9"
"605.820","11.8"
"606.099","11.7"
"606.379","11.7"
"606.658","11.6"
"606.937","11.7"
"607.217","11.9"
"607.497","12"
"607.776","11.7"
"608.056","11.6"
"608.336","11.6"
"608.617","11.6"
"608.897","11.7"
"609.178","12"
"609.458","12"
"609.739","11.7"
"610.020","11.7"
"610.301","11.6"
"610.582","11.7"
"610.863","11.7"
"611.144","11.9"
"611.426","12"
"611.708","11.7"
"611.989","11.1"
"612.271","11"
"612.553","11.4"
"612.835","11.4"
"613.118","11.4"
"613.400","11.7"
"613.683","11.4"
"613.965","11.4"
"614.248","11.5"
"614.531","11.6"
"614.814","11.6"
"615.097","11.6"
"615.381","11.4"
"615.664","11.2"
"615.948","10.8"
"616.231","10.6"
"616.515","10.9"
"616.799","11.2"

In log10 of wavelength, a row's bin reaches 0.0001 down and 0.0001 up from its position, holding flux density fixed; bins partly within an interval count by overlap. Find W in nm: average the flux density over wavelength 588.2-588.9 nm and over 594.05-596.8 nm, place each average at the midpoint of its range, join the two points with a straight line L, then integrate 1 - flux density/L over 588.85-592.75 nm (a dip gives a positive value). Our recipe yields 0.17 nm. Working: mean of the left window 11.8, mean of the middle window 11.3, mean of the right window 12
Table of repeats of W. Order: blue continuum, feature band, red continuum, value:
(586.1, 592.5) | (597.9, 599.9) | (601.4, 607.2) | 0.013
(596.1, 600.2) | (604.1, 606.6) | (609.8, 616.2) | -0.027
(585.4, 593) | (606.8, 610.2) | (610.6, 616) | -0.077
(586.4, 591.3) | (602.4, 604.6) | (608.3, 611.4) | -0.025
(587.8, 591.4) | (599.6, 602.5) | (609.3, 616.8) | -0.073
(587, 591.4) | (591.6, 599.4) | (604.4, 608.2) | -0.172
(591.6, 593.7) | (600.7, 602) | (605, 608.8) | 0.011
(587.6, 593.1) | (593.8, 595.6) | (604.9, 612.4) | -0.058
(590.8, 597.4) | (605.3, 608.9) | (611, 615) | -0.033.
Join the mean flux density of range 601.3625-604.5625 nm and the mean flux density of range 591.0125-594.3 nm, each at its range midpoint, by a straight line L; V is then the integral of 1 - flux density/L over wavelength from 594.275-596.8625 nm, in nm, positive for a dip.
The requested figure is -0.04 nm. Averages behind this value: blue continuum 11.8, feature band 12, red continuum 11.8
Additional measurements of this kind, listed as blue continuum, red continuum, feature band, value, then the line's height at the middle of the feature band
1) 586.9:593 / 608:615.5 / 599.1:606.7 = -0.11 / 11.6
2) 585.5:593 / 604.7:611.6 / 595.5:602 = -0.06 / 11.7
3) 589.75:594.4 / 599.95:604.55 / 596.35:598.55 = -0.02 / 11.7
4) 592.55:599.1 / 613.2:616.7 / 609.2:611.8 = -0.08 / 11.4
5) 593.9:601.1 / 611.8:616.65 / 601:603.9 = -0.01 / 11.7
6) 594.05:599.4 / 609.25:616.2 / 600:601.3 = 0.01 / 11.8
